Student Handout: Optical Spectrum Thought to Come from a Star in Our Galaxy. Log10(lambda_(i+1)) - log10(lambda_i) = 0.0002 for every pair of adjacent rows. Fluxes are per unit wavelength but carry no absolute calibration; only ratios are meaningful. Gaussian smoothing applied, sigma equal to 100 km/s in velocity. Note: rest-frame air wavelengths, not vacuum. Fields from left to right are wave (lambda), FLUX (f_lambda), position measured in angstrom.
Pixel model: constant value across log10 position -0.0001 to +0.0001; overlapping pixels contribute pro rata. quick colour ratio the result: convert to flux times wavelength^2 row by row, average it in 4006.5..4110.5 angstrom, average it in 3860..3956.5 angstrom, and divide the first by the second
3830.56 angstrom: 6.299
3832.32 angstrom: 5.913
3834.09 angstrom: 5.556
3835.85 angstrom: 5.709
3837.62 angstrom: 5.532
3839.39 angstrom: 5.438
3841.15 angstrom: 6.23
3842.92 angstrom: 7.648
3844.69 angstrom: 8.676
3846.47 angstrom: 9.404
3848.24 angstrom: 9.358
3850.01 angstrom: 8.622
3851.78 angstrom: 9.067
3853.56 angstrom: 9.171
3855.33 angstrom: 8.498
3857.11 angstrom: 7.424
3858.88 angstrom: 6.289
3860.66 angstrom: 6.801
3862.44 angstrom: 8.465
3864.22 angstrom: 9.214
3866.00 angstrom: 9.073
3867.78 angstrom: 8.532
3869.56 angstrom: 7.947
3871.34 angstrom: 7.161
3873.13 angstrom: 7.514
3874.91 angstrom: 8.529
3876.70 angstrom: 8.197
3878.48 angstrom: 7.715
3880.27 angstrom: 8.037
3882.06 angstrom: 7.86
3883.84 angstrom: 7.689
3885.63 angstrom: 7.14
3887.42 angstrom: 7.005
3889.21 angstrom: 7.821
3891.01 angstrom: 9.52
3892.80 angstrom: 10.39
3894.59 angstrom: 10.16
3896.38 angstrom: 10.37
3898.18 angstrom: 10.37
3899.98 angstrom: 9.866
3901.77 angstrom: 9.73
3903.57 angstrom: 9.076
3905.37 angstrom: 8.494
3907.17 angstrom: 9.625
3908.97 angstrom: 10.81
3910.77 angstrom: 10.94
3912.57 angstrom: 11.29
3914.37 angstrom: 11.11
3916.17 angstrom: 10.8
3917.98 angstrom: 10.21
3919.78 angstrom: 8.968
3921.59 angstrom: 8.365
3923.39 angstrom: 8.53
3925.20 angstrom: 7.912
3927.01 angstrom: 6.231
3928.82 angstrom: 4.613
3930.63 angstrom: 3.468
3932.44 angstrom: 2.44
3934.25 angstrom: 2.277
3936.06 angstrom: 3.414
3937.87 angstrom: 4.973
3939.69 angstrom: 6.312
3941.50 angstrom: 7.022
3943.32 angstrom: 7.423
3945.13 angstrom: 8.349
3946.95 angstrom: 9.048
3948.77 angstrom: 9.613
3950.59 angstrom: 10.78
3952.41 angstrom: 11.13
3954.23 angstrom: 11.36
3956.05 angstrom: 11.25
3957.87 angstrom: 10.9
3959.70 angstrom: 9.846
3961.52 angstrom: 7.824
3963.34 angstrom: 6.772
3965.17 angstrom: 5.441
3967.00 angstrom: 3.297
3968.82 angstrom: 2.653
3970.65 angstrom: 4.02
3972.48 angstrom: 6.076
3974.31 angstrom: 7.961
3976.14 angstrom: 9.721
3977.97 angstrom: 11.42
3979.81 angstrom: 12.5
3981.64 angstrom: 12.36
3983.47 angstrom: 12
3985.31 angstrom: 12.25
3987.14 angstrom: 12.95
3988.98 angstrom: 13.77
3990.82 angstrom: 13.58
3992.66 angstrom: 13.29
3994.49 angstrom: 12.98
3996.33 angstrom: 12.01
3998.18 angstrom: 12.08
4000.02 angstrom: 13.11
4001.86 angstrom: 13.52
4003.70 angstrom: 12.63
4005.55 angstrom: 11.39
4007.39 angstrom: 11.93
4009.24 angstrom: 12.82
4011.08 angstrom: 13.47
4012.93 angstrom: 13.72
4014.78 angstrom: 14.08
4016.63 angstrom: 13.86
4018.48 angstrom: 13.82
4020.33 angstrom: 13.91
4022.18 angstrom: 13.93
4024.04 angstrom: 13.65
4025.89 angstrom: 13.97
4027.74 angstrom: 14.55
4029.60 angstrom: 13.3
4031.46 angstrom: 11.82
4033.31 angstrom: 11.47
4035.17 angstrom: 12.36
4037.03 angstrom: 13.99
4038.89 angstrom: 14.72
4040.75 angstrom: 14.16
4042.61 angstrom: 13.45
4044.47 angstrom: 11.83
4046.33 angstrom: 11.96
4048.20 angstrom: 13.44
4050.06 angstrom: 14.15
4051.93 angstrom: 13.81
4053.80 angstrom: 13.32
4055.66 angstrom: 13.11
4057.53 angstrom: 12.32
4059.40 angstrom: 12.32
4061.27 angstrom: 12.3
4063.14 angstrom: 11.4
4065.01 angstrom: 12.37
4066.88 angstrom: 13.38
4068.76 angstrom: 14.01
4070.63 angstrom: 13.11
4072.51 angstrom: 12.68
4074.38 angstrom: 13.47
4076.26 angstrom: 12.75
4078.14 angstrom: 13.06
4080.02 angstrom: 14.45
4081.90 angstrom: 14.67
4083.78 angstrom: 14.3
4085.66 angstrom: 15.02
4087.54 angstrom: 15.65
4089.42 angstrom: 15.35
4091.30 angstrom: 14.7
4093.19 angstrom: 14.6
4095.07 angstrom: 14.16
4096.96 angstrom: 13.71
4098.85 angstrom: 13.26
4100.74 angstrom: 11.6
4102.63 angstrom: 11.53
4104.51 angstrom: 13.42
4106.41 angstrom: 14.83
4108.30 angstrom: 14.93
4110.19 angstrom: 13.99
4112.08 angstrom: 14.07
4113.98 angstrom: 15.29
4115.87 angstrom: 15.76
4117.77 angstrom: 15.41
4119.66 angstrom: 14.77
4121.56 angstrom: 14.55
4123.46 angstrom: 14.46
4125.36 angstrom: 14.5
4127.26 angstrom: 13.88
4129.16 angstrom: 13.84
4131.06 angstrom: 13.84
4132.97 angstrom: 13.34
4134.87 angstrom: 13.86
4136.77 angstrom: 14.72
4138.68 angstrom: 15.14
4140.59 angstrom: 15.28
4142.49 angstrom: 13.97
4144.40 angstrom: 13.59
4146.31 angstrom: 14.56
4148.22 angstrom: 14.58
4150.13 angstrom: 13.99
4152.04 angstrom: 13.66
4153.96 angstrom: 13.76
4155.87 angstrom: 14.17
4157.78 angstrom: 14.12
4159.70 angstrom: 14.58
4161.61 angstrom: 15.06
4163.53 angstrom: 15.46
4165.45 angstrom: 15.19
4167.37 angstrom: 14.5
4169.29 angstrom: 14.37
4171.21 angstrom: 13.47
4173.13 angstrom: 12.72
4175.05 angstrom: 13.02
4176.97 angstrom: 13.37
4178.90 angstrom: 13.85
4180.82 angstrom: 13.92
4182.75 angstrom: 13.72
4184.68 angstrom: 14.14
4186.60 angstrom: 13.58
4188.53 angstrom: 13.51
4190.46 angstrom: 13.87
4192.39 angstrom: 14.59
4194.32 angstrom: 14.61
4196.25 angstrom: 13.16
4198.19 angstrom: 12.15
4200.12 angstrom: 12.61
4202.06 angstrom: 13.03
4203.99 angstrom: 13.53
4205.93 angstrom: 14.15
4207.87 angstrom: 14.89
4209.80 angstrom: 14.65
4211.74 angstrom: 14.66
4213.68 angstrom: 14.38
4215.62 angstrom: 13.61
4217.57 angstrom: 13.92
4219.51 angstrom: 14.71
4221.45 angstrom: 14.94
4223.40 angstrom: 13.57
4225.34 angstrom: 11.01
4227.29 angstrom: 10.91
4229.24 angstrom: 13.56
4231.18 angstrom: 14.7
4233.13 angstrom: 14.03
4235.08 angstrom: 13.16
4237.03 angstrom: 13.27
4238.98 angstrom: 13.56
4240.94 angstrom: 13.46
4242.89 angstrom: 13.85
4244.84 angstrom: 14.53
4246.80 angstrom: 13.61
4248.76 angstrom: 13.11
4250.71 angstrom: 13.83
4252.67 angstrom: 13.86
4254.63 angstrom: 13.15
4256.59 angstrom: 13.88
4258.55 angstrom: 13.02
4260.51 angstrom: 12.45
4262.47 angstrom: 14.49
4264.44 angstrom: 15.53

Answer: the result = 1.74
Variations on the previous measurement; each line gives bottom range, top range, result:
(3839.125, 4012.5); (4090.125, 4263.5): 1.74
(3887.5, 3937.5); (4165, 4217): 1.90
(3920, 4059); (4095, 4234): 1.43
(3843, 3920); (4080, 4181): 1.81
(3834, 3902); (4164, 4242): 1.98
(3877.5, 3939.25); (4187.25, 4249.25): 1.96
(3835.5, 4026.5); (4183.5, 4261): 1.68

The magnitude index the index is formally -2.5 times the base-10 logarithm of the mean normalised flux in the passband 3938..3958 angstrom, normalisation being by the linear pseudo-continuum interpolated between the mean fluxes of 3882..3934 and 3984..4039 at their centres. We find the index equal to 0.14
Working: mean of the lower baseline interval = 8.58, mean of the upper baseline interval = 13.1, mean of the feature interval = 9.15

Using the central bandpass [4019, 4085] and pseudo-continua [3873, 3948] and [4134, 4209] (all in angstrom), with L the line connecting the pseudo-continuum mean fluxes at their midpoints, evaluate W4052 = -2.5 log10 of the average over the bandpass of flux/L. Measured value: -0.17 mag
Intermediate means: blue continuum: 8.09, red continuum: 14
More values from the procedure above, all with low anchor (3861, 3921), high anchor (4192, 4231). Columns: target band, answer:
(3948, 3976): 0.25 mag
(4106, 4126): -0.20 mag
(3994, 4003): -0.20 mag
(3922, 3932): 0.49 mag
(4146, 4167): -0.13 mag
